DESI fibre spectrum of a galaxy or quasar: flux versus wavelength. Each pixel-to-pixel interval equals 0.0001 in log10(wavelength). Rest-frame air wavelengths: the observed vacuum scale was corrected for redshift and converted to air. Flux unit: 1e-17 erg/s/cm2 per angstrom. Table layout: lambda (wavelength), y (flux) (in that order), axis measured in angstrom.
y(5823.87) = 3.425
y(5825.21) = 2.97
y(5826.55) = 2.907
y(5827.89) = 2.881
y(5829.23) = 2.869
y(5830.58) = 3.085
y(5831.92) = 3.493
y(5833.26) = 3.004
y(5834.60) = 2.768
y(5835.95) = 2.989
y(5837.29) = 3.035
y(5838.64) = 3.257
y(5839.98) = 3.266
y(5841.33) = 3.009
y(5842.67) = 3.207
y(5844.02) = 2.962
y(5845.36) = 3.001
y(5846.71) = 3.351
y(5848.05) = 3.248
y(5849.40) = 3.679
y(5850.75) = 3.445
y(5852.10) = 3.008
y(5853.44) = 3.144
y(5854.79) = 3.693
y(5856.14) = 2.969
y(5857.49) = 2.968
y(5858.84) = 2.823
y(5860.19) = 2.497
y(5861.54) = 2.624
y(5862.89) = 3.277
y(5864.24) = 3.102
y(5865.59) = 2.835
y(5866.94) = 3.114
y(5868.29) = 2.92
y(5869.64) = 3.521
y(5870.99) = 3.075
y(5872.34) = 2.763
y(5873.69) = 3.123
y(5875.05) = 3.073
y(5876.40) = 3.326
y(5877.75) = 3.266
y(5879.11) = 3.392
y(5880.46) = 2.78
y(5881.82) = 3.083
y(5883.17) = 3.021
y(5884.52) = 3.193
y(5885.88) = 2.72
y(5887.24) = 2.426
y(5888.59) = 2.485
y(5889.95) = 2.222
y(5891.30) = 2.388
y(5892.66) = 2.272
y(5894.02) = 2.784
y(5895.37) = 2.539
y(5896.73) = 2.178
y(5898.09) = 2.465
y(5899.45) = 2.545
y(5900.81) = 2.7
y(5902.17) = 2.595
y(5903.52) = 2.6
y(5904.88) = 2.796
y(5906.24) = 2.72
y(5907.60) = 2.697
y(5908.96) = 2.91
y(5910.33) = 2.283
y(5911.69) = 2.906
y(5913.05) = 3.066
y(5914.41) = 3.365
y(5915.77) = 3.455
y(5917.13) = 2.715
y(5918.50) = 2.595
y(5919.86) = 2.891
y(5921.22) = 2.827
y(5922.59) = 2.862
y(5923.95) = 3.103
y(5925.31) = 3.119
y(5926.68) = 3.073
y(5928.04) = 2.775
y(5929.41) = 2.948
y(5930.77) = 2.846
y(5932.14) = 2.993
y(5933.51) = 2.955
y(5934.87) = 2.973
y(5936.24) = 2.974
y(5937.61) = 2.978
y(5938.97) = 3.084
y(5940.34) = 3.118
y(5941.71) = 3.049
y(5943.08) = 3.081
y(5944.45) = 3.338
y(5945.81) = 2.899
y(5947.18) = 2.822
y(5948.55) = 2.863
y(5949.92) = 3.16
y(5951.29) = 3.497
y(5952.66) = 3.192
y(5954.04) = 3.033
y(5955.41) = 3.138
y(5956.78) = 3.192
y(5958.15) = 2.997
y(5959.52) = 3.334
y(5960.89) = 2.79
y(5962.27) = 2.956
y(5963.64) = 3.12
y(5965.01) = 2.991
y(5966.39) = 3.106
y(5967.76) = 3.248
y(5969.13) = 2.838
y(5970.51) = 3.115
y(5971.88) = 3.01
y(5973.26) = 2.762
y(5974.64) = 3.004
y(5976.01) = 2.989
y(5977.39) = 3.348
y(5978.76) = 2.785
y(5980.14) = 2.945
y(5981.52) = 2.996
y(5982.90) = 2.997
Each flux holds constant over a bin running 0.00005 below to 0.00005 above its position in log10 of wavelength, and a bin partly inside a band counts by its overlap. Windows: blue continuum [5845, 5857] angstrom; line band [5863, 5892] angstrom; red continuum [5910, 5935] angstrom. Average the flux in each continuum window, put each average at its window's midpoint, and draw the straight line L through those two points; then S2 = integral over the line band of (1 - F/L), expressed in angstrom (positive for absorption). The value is 1.9 angstrom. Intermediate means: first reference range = 3.28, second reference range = 2.94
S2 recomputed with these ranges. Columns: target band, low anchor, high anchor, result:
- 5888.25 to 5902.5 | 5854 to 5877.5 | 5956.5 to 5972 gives 2.72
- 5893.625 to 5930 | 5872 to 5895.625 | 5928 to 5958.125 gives 1.71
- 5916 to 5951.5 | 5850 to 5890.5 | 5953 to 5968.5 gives 0.90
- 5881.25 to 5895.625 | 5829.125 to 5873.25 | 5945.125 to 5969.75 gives 2.04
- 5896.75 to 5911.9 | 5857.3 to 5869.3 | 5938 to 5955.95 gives 1.91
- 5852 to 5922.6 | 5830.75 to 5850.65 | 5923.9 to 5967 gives 5.80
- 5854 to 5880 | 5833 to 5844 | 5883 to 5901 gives -2.65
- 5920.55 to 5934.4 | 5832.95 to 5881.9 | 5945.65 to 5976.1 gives 0.52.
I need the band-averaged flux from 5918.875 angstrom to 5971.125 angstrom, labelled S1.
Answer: 3.03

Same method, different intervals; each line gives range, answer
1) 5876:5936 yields 2.81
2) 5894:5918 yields 2.74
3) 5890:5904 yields 2.49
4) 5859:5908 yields 2.81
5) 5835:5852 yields 3.19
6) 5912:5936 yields 2.97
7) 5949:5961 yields 3.16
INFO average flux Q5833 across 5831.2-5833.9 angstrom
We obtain 3.26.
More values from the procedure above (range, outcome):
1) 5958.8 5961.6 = 3.06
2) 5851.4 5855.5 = 3.28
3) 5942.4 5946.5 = 3.11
